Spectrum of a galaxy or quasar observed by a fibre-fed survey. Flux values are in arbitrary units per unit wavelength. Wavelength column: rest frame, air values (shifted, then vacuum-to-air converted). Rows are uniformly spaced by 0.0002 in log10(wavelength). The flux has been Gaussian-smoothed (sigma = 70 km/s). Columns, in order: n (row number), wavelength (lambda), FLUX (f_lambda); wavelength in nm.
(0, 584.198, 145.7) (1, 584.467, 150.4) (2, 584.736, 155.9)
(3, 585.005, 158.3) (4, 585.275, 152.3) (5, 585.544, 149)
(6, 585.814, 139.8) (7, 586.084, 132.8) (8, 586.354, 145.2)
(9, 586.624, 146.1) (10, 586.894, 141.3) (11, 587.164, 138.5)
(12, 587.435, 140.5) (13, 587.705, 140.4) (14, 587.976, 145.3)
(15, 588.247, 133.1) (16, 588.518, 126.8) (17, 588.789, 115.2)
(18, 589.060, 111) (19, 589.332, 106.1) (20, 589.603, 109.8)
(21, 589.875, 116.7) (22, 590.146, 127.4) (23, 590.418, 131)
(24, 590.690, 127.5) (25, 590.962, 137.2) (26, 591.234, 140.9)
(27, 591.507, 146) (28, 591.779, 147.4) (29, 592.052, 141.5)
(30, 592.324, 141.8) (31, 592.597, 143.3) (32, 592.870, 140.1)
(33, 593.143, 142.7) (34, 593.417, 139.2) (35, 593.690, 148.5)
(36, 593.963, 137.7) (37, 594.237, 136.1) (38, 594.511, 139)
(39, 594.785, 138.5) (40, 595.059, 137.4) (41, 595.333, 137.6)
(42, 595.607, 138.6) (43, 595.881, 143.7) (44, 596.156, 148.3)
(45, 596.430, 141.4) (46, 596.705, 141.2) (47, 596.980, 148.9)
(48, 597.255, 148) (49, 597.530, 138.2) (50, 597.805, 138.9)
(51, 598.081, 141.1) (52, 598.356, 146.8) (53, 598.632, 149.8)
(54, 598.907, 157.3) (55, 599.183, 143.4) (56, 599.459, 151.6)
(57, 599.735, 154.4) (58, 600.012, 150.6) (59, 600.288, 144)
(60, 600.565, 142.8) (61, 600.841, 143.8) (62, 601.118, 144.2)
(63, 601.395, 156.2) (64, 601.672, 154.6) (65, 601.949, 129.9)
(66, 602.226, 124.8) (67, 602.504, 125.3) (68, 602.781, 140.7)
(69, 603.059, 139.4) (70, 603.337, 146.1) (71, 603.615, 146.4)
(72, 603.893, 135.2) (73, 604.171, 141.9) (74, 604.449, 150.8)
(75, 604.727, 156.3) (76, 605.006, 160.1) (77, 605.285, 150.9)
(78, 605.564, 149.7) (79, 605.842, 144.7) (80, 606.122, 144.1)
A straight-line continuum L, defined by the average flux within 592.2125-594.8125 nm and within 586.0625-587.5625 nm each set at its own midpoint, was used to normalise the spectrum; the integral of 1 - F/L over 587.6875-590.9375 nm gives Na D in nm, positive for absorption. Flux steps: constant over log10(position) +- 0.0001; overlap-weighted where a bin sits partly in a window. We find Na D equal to 0.39 nm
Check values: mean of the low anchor 141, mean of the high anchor 141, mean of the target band 124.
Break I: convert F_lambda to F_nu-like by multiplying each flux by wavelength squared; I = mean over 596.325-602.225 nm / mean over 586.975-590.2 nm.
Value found 1.20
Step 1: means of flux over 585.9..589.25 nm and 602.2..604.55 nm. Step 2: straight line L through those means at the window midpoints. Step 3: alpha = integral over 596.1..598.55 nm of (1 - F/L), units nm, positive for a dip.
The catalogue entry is -0.11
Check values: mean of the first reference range 134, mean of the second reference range 139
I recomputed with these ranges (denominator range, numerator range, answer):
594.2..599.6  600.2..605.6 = 1.02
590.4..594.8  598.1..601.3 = 1.08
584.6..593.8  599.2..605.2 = 1.10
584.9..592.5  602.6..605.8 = 1.14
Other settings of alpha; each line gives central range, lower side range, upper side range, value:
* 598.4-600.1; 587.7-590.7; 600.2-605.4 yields -0.15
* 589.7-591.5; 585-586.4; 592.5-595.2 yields 0.14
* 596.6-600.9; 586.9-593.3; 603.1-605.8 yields -0.13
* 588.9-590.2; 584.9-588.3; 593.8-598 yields 0.27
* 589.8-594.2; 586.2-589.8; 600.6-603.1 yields -0.17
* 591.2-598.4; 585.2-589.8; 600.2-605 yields -0.21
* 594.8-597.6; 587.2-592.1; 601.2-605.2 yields -0.12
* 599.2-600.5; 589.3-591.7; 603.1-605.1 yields -0.07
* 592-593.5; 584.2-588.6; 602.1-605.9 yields 0.02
